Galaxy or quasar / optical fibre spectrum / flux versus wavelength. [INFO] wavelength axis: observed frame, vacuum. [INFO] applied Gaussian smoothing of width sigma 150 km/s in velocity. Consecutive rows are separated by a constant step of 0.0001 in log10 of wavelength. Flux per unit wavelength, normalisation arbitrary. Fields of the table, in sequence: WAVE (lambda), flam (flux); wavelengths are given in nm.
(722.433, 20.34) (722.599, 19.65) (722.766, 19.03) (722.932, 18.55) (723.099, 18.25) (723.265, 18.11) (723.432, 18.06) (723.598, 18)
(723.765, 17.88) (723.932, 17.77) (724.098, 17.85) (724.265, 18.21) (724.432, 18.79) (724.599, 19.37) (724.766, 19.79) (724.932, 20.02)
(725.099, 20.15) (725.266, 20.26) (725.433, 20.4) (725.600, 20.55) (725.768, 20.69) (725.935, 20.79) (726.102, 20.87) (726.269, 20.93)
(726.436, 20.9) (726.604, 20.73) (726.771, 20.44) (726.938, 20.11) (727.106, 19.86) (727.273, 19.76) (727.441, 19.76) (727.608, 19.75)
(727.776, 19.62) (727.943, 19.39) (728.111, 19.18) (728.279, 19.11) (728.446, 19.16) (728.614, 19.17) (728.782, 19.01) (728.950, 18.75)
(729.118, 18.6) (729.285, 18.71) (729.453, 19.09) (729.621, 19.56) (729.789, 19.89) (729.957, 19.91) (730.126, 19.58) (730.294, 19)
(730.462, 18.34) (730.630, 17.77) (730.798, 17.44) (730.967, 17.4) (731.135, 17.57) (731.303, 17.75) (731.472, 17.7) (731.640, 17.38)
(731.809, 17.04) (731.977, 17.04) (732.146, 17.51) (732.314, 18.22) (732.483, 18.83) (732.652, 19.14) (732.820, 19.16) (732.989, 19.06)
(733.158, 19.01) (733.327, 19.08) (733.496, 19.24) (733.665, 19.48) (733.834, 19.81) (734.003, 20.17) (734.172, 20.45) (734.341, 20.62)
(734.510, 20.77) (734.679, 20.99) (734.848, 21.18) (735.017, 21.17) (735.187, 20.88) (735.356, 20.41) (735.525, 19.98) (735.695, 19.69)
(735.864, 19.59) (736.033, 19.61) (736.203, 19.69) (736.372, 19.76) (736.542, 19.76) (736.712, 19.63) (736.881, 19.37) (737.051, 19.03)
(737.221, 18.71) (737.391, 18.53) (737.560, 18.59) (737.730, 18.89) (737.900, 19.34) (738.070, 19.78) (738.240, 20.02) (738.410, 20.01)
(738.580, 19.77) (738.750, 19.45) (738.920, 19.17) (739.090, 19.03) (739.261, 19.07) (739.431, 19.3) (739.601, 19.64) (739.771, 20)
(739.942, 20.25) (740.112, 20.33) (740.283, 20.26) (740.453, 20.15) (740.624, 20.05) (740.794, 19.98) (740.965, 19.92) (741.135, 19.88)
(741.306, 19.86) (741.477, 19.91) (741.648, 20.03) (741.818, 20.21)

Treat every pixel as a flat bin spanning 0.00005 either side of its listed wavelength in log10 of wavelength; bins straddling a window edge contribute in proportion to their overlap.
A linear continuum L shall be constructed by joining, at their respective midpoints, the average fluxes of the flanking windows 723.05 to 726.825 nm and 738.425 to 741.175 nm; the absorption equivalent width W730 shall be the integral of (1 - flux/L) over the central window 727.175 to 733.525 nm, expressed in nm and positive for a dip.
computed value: 0.29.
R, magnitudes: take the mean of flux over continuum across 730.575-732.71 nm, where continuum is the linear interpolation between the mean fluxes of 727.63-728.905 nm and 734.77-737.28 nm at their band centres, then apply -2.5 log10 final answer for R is 0.10 mag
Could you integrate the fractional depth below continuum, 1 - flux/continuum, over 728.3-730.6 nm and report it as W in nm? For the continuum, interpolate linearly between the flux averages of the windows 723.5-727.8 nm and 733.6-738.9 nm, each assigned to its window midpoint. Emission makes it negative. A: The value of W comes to 0.08 nm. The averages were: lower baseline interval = 19.7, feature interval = 19.1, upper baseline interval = 19.8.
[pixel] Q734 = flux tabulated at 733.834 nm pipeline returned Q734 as 19.81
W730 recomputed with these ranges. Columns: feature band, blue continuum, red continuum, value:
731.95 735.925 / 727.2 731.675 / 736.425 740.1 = -0.114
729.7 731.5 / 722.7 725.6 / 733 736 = 0.113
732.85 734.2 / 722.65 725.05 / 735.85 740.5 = -0.019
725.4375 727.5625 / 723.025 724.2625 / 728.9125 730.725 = -0.225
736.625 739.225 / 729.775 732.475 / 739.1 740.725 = 0.022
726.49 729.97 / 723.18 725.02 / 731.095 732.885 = -0.244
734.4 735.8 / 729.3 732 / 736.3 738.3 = -0.123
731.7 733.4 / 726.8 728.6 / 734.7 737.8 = 0.110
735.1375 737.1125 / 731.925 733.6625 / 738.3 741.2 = -0.057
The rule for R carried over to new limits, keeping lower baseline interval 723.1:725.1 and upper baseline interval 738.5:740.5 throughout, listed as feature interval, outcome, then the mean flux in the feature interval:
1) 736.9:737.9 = 0.04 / 18.8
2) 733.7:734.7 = -0.06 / 20.4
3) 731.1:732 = 0.10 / 17.4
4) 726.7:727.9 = -0.06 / 19.9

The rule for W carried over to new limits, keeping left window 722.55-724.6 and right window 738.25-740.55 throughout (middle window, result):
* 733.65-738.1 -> -0.10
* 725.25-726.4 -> -0.13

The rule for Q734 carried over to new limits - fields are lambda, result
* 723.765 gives 17.88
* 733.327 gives 19.08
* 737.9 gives 19.34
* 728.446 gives 19.16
